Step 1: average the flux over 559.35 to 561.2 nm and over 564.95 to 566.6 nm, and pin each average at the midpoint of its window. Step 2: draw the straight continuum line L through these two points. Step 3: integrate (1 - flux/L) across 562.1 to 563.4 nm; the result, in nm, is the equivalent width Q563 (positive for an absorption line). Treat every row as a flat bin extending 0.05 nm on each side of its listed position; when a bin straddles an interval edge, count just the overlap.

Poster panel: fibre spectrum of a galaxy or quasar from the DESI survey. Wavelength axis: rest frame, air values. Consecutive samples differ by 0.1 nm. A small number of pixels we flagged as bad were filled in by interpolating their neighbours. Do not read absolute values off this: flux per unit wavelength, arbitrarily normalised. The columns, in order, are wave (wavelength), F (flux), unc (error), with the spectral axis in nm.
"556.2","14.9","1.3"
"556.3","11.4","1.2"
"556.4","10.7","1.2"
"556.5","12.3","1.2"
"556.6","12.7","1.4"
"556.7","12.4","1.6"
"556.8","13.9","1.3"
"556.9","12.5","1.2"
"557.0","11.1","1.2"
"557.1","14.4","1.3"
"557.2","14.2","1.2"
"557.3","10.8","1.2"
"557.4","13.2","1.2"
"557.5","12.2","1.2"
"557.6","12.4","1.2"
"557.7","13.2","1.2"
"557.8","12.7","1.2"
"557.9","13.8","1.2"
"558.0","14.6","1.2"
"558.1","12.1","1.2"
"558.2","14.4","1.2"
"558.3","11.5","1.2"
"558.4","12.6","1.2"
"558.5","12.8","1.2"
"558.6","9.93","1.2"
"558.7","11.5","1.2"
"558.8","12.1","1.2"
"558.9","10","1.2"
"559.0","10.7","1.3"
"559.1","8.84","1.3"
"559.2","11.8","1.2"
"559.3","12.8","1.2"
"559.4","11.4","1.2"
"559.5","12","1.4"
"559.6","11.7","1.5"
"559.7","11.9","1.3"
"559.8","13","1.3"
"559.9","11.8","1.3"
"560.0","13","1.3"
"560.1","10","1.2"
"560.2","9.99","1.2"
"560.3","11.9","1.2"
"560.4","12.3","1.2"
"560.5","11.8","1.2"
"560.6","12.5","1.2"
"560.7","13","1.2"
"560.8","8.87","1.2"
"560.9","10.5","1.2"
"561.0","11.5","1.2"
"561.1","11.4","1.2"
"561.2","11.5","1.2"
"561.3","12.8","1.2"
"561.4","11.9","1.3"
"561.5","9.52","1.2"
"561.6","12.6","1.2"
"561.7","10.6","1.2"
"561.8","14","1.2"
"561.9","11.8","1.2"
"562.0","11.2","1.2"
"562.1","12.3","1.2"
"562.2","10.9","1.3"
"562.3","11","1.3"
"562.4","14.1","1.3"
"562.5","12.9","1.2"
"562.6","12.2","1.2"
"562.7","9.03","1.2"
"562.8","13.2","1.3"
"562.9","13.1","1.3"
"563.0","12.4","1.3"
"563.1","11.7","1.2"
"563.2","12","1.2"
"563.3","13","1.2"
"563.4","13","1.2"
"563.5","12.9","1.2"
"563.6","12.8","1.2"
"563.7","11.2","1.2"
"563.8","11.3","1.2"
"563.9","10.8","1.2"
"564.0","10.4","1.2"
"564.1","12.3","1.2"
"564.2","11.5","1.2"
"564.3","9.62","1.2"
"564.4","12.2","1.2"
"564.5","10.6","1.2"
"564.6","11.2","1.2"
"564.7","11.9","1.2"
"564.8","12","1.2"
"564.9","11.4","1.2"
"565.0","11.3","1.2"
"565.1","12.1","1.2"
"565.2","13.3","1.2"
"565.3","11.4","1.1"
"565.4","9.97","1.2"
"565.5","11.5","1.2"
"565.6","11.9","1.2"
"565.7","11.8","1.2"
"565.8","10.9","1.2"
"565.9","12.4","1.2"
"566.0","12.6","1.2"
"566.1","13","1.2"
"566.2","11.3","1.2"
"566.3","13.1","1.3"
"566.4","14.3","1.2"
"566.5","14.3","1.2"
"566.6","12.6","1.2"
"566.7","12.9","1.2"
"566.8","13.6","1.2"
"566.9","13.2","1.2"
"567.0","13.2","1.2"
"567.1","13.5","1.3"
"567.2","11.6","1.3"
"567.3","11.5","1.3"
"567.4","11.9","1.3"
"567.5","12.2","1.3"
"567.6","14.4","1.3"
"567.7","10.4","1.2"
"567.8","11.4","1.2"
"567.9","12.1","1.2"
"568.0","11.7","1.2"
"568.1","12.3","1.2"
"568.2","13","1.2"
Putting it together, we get -0.03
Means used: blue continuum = 11.6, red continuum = 12.2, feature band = 12.2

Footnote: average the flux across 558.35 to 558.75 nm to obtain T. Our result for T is 11.7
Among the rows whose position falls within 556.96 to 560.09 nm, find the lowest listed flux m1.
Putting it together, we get 8.84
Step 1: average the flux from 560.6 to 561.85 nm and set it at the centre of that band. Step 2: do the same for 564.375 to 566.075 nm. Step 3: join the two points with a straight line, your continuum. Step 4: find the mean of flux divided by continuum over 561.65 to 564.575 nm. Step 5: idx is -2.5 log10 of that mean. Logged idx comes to -0.02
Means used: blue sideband 11.6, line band 11.9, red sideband 11.7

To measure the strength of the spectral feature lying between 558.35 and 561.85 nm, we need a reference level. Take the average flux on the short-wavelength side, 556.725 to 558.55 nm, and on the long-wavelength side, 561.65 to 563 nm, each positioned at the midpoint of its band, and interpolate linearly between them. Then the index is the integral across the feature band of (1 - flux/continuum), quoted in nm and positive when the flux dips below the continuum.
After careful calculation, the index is 0.25 nm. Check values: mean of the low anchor 12.9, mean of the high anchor 12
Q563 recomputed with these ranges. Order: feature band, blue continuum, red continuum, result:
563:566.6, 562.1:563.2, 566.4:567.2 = 0.22 nm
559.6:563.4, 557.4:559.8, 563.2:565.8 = 0.01 nm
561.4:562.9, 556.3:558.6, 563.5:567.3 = 0.05 nm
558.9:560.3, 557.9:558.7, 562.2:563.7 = 0.12 nm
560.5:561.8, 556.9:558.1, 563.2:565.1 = 0.08 nm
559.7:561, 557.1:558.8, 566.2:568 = 0.11 nm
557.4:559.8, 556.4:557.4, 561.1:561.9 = 0.05 nm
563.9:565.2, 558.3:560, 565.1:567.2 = 0.09 nm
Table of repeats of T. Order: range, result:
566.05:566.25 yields 12.2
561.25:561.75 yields 11.5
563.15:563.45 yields 12.7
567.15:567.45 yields 11.7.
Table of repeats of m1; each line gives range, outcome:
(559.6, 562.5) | 8.87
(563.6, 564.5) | 9.62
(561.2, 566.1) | 9.03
